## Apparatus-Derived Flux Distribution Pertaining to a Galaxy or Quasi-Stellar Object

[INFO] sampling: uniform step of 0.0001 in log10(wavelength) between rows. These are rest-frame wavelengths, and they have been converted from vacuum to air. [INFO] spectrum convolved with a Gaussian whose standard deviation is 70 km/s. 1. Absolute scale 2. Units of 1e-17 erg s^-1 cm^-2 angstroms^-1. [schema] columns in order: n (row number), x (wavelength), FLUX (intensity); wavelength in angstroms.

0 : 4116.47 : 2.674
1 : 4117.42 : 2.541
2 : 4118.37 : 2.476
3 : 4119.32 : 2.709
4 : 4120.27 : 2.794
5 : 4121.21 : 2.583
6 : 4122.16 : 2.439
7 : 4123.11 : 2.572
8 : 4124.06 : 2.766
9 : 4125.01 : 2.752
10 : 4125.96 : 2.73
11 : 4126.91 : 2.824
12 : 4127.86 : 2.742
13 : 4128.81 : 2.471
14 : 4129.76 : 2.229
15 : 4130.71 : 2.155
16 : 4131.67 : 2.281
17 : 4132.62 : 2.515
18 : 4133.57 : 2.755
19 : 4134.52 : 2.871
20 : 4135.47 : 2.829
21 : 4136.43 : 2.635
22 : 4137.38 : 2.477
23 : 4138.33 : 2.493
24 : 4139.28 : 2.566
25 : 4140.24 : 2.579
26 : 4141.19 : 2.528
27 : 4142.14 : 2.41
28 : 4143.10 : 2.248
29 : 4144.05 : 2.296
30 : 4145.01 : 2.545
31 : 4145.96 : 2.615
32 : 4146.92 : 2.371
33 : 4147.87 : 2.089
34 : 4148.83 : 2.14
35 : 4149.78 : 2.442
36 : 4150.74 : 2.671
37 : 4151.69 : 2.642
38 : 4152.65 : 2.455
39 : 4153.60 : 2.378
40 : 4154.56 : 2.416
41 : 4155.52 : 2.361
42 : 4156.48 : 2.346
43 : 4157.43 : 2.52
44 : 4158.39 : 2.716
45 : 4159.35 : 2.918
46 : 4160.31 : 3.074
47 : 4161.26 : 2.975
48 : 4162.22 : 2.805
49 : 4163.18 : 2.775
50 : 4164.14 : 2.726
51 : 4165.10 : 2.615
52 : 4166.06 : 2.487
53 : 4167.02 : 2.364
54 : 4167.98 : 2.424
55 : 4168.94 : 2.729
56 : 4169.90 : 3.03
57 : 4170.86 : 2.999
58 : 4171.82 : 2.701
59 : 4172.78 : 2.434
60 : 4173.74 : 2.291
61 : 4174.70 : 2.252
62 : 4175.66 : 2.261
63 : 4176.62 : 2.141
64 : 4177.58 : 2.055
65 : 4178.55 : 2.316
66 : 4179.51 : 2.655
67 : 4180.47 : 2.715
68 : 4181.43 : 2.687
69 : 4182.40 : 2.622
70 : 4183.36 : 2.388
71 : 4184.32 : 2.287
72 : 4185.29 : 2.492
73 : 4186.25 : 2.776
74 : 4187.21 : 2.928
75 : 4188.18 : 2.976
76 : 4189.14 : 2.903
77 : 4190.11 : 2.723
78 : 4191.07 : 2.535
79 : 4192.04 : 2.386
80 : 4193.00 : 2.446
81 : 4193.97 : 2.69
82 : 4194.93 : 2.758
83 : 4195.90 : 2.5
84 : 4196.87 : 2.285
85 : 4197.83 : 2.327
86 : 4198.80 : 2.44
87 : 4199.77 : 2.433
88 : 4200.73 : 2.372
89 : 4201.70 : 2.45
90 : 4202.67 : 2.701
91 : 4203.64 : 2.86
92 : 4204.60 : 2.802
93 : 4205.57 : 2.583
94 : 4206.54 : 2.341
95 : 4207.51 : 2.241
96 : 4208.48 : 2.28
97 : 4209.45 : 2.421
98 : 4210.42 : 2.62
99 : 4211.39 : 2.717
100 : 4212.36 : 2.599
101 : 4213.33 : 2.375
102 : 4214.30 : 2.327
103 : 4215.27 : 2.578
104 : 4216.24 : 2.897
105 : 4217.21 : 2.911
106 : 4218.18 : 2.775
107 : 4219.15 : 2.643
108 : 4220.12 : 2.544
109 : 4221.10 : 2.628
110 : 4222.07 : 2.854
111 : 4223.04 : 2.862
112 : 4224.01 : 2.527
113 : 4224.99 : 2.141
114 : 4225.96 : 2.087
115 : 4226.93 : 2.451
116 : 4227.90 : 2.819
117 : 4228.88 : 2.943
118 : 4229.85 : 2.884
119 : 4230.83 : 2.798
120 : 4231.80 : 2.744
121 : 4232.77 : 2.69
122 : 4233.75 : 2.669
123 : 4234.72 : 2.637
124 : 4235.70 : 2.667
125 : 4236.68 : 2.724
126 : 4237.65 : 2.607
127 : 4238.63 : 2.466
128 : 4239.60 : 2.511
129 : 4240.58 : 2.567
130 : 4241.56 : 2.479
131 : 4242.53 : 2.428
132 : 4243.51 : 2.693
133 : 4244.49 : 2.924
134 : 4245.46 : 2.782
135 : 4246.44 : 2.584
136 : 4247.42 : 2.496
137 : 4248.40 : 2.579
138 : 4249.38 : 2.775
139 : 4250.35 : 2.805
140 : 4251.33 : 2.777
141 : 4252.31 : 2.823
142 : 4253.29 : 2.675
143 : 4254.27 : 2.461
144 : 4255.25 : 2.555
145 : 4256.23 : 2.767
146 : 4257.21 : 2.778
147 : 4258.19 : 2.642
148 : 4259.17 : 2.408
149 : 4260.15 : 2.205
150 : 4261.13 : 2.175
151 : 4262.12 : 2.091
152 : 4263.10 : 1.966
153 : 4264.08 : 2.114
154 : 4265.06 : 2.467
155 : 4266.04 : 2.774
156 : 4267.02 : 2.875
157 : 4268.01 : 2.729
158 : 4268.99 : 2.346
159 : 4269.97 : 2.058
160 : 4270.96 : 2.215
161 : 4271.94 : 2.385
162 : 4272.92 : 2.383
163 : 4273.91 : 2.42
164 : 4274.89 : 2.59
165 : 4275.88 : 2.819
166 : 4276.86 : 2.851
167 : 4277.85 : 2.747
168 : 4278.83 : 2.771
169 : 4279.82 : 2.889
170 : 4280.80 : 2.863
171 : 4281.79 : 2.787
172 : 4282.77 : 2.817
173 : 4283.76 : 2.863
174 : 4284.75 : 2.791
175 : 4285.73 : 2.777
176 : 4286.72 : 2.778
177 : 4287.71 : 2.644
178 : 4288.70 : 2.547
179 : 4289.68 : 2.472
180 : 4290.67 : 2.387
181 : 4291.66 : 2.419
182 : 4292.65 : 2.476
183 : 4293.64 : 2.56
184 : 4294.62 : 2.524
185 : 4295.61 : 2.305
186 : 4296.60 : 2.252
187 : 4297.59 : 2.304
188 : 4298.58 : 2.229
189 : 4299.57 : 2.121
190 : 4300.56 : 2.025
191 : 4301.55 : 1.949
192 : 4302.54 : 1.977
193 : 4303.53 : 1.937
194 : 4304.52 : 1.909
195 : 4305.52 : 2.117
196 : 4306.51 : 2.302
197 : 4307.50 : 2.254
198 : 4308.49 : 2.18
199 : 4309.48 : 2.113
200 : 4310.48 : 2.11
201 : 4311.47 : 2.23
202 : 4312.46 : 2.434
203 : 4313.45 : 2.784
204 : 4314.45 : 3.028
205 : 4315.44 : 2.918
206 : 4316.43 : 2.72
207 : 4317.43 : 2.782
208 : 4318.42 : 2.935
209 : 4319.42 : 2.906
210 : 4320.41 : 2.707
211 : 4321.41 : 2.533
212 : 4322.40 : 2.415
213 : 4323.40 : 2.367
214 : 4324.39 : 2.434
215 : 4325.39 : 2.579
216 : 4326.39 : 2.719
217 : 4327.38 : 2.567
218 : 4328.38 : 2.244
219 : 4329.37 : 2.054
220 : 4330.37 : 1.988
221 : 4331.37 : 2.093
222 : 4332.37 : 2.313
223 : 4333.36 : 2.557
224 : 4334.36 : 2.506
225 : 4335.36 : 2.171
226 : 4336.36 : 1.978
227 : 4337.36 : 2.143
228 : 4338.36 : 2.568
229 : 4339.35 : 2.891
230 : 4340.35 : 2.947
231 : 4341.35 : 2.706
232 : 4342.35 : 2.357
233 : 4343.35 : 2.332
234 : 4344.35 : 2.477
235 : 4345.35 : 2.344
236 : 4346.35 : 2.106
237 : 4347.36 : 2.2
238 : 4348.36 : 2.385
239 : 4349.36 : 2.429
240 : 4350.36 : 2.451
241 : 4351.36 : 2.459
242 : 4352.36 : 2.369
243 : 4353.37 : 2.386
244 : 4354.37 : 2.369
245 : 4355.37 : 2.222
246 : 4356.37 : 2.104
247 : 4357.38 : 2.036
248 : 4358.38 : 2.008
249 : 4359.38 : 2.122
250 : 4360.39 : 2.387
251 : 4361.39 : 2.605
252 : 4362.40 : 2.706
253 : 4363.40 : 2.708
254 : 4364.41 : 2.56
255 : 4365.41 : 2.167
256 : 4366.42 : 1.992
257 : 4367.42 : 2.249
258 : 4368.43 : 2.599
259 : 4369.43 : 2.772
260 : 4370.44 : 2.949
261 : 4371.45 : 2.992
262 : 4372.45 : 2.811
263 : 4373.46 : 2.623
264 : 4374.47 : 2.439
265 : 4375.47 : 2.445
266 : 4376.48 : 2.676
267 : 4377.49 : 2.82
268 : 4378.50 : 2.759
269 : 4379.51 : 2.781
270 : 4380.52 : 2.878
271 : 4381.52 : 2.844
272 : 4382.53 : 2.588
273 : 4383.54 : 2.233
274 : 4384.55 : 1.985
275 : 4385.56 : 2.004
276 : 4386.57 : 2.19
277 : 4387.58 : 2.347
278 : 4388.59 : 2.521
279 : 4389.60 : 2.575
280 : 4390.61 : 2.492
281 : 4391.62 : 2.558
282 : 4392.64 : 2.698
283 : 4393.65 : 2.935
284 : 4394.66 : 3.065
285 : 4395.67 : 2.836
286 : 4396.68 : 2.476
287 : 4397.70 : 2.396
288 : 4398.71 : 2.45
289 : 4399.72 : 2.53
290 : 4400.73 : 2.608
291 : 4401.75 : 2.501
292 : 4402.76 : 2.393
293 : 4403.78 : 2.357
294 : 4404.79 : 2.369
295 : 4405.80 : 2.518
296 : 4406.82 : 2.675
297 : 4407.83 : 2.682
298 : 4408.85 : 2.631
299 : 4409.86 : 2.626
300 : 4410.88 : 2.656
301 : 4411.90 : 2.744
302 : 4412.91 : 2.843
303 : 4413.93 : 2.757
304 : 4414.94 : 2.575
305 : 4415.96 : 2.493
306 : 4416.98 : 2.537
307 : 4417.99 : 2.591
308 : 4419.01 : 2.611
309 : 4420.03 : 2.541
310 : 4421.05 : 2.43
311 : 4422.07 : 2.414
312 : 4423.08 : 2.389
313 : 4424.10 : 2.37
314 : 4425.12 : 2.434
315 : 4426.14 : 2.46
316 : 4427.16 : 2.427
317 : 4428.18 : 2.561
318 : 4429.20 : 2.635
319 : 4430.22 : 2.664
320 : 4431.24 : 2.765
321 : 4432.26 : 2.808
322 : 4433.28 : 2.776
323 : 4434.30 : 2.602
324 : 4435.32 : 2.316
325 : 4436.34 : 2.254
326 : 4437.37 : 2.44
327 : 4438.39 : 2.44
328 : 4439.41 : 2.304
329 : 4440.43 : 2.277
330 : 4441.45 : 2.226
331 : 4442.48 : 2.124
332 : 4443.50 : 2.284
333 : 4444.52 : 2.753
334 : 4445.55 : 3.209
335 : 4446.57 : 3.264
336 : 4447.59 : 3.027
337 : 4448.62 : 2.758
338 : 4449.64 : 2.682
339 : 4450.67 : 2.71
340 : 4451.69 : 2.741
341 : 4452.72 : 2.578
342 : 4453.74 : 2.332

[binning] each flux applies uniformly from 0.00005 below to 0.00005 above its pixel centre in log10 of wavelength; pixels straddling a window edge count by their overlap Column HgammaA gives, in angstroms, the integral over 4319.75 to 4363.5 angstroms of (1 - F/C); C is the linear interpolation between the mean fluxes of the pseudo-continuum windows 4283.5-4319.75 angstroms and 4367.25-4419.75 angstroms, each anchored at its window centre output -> 2.0 angstroms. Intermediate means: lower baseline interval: 2.43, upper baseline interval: 2.59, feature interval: 2.39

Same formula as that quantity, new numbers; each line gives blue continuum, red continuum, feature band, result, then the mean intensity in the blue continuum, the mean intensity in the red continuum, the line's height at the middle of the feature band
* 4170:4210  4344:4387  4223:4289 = -2.7 angstroms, 2.53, 2.45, 2.5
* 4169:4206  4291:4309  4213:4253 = -3.8 angstroms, 2.56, 2.21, 2.42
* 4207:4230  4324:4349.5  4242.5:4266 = -0.2 angstroms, 2.58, 2.39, 2.52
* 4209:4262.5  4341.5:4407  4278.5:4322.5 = 1.1 angstroms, 2.61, 2.48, 2.55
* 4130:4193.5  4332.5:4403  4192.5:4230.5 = -0.5 angstroms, 2.55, 2.48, 2.53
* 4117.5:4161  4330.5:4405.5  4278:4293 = -1.2 angstroms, 2.55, 2.47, 2.5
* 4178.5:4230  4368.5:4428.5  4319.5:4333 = 0.9 angstroms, 2.58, 2.57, 2.58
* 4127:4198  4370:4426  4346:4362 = 1.7 angstroms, 2.55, 2.57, 2.57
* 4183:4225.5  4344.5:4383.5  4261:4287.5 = -0.4 angstroms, 2.58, 2.48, 2.53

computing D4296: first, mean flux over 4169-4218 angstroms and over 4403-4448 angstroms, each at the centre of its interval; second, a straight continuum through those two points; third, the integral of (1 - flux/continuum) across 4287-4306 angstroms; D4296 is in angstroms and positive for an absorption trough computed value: 2.1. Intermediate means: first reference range 2.55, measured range 2.28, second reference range 2.56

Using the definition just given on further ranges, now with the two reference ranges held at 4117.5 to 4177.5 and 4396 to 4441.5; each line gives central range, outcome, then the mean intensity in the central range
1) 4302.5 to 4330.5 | 1.1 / 2.44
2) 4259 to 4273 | 1.1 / 2.34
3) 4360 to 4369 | 0.3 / 2.45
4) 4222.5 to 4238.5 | -0.6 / 2.64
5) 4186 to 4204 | -0.4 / 2.6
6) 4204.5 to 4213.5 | 0.2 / 2.49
